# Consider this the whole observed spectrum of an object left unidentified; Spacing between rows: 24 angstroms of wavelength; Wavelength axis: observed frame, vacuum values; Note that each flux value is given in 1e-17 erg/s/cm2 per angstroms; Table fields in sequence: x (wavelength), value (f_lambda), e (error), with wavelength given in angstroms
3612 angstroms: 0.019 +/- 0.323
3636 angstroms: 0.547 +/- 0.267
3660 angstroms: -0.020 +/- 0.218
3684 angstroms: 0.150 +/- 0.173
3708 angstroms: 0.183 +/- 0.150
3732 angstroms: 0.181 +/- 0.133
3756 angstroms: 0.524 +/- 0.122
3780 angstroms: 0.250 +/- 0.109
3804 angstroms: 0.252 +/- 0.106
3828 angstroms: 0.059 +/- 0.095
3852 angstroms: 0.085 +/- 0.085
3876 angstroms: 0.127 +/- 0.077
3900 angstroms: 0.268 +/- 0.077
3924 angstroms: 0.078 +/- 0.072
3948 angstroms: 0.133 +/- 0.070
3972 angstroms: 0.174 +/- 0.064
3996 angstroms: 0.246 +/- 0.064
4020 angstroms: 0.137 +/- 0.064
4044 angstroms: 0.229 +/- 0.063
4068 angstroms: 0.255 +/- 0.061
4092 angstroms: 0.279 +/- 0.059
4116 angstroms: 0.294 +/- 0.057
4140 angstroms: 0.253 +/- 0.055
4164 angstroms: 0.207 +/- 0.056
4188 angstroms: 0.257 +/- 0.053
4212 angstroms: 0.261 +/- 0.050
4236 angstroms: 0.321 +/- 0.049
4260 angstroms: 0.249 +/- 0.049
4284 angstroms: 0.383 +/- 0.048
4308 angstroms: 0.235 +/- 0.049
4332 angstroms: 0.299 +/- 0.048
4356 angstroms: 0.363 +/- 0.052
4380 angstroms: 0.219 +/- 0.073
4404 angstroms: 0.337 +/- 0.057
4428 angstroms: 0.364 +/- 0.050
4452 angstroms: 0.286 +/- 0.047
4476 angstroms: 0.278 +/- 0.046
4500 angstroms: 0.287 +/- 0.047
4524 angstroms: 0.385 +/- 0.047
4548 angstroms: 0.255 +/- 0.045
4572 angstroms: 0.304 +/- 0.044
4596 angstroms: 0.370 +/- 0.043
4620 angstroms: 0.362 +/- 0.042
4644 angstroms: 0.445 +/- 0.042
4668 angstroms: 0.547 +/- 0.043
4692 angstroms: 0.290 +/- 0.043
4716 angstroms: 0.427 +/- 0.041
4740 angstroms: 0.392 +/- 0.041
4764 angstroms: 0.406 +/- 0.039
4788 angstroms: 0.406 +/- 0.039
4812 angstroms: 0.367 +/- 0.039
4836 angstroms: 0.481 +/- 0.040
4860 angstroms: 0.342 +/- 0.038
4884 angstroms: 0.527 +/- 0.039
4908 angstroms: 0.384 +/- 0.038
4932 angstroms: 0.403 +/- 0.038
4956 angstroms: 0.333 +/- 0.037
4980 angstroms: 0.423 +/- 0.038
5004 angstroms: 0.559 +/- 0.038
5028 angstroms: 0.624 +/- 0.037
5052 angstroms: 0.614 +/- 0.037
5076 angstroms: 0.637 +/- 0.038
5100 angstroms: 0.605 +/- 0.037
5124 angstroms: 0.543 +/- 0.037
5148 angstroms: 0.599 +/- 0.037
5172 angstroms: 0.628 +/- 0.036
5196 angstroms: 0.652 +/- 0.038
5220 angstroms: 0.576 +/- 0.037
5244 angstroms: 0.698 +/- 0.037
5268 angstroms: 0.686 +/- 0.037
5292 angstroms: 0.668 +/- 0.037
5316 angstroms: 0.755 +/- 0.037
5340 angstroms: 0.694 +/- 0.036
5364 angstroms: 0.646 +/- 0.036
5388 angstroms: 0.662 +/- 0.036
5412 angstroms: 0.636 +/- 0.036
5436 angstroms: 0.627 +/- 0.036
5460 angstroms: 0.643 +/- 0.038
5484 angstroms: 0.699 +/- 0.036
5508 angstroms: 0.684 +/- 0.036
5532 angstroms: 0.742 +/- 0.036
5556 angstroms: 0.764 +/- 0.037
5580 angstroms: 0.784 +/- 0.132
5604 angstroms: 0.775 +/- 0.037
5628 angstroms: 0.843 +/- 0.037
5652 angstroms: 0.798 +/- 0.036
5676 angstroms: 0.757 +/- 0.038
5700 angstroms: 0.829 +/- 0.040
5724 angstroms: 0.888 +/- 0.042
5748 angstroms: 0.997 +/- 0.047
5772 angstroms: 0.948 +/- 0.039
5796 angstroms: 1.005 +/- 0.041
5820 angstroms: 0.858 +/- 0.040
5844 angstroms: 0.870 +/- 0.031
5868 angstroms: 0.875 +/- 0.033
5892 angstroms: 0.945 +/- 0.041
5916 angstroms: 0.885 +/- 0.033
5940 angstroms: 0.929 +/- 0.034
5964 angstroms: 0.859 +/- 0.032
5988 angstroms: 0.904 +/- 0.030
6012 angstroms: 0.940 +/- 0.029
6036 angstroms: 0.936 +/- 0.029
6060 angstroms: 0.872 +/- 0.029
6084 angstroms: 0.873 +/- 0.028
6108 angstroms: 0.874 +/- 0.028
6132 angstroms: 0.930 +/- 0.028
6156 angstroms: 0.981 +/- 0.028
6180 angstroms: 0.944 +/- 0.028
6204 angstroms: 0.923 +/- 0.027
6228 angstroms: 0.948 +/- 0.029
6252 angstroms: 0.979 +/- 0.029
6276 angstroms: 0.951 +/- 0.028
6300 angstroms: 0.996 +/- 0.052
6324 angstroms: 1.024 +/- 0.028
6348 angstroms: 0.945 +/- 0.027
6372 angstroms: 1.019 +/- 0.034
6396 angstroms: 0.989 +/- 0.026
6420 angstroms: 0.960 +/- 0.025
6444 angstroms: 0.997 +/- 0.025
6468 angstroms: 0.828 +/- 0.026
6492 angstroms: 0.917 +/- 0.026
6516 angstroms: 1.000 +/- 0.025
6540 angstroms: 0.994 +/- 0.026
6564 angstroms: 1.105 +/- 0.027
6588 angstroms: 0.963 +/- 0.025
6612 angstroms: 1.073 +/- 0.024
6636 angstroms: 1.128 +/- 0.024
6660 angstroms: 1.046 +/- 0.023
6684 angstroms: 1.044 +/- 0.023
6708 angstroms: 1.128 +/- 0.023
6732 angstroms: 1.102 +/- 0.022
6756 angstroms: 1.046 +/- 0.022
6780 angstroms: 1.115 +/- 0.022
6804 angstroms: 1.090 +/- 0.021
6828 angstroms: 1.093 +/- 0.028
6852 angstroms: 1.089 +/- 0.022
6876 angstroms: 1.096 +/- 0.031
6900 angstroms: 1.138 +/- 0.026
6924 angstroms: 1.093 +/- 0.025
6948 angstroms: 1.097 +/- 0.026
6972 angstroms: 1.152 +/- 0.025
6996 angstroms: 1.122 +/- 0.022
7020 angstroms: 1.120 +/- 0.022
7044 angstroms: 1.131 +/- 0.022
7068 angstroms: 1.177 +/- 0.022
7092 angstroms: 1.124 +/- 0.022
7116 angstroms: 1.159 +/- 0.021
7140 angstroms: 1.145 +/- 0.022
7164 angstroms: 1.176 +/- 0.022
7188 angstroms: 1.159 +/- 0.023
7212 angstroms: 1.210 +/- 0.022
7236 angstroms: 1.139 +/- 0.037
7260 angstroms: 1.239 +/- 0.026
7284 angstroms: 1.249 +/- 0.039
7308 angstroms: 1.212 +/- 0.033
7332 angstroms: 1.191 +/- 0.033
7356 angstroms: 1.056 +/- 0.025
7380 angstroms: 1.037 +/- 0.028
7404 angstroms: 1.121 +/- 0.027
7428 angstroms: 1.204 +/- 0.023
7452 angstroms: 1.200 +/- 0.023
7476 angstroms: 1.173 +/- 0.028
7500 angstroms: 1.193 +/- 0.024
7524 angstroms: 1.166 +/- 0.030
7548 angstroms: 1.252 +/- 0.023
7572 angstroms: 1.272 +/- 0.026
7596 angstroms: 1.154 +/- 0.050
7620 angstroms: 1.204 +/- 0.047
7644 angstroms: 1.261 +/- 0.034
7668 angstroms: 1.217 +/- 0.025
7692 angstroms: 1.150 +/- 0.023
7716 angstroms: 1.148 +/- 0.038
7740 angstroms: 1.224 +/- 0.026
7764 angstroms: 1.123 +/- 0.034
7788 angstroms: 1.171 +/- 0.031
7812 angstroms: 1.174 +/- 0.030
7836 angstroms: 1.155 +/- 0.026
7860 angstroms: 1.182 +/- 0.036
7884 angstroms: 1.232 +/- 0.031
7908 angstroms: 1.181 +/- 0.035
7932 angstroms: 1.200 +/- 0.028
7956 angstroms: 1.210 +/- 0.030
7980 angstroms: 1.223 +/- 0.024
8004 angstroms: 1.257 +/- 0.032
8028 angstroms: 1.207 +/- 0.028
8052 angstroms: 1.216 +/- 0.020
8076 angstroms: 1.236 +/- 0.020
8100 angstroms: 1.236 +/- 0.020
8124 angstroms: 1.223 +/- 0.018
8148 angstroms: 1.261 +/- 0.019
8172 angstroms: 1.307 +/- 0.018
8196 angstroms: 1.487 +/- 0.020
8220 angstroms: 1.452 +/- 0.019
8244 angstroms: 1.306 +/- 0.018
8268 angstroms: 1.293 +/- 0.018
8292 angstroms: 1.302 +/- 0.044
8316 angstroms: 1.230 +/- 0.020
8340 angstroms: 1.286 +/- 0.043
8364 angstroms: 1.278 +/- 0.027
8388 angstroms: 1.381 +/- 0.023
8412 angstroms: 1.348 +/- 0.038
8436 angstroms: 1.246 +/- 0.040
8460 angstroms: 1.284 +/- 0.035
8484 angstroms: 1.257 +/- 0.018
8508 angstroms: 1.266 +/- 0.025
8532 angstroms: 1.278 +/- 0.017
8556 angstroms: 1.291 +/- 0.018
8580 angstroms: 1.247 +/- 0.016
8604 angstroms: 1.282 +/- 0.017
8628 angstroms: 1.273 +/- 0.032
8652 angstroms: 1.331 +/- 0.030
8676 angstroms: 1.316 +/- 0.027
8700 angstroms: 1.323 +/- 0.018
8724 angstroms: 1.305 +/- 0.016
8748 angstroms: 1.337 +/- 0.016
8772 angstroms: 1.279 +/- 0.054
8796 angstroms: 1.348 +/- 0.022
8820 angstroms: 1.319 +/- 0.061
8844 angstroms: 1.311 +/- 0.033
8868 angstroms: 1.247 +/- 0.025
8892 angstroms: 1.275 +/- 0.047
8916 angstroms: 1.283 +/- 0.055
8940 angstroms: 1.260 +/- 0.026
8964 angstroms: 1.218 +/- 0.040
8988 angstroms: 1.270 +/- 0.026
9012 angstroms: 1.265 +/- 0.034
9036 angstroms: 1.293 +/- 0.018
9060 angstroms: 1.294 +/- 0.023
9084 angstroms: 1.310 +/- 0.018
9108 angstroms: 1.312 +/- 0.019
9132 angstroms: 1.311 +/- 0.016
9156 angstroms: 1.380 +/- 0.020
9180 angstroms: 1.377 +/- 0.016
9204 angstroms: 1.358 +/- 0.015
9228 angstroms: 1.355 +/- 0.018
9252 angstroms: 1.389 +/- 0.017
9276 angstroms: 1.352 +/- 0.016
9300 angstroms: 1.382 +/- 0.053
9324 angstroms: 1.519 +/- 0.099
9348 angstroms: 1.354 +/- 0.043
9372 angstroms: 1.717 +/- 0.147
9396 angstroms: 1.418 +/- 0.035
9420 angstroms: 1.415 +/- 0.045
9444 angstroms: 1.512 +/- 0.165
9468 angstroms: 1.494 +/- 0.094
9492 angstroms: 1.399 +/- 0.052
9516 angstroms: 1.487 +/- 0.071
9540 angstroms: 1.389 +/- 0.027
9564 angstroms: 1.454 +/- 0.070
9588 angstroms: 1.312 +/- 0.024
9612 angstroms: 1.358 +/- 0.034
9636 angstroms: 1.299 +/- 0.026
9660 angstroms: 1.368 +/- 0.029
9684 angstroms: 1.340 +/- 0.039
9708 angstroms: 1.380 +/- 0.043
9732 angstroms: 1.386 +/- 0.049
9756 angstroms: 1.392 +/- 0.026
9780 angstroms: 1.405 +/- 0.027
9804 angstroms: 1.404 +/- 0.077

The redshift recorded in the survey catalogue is 0.250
